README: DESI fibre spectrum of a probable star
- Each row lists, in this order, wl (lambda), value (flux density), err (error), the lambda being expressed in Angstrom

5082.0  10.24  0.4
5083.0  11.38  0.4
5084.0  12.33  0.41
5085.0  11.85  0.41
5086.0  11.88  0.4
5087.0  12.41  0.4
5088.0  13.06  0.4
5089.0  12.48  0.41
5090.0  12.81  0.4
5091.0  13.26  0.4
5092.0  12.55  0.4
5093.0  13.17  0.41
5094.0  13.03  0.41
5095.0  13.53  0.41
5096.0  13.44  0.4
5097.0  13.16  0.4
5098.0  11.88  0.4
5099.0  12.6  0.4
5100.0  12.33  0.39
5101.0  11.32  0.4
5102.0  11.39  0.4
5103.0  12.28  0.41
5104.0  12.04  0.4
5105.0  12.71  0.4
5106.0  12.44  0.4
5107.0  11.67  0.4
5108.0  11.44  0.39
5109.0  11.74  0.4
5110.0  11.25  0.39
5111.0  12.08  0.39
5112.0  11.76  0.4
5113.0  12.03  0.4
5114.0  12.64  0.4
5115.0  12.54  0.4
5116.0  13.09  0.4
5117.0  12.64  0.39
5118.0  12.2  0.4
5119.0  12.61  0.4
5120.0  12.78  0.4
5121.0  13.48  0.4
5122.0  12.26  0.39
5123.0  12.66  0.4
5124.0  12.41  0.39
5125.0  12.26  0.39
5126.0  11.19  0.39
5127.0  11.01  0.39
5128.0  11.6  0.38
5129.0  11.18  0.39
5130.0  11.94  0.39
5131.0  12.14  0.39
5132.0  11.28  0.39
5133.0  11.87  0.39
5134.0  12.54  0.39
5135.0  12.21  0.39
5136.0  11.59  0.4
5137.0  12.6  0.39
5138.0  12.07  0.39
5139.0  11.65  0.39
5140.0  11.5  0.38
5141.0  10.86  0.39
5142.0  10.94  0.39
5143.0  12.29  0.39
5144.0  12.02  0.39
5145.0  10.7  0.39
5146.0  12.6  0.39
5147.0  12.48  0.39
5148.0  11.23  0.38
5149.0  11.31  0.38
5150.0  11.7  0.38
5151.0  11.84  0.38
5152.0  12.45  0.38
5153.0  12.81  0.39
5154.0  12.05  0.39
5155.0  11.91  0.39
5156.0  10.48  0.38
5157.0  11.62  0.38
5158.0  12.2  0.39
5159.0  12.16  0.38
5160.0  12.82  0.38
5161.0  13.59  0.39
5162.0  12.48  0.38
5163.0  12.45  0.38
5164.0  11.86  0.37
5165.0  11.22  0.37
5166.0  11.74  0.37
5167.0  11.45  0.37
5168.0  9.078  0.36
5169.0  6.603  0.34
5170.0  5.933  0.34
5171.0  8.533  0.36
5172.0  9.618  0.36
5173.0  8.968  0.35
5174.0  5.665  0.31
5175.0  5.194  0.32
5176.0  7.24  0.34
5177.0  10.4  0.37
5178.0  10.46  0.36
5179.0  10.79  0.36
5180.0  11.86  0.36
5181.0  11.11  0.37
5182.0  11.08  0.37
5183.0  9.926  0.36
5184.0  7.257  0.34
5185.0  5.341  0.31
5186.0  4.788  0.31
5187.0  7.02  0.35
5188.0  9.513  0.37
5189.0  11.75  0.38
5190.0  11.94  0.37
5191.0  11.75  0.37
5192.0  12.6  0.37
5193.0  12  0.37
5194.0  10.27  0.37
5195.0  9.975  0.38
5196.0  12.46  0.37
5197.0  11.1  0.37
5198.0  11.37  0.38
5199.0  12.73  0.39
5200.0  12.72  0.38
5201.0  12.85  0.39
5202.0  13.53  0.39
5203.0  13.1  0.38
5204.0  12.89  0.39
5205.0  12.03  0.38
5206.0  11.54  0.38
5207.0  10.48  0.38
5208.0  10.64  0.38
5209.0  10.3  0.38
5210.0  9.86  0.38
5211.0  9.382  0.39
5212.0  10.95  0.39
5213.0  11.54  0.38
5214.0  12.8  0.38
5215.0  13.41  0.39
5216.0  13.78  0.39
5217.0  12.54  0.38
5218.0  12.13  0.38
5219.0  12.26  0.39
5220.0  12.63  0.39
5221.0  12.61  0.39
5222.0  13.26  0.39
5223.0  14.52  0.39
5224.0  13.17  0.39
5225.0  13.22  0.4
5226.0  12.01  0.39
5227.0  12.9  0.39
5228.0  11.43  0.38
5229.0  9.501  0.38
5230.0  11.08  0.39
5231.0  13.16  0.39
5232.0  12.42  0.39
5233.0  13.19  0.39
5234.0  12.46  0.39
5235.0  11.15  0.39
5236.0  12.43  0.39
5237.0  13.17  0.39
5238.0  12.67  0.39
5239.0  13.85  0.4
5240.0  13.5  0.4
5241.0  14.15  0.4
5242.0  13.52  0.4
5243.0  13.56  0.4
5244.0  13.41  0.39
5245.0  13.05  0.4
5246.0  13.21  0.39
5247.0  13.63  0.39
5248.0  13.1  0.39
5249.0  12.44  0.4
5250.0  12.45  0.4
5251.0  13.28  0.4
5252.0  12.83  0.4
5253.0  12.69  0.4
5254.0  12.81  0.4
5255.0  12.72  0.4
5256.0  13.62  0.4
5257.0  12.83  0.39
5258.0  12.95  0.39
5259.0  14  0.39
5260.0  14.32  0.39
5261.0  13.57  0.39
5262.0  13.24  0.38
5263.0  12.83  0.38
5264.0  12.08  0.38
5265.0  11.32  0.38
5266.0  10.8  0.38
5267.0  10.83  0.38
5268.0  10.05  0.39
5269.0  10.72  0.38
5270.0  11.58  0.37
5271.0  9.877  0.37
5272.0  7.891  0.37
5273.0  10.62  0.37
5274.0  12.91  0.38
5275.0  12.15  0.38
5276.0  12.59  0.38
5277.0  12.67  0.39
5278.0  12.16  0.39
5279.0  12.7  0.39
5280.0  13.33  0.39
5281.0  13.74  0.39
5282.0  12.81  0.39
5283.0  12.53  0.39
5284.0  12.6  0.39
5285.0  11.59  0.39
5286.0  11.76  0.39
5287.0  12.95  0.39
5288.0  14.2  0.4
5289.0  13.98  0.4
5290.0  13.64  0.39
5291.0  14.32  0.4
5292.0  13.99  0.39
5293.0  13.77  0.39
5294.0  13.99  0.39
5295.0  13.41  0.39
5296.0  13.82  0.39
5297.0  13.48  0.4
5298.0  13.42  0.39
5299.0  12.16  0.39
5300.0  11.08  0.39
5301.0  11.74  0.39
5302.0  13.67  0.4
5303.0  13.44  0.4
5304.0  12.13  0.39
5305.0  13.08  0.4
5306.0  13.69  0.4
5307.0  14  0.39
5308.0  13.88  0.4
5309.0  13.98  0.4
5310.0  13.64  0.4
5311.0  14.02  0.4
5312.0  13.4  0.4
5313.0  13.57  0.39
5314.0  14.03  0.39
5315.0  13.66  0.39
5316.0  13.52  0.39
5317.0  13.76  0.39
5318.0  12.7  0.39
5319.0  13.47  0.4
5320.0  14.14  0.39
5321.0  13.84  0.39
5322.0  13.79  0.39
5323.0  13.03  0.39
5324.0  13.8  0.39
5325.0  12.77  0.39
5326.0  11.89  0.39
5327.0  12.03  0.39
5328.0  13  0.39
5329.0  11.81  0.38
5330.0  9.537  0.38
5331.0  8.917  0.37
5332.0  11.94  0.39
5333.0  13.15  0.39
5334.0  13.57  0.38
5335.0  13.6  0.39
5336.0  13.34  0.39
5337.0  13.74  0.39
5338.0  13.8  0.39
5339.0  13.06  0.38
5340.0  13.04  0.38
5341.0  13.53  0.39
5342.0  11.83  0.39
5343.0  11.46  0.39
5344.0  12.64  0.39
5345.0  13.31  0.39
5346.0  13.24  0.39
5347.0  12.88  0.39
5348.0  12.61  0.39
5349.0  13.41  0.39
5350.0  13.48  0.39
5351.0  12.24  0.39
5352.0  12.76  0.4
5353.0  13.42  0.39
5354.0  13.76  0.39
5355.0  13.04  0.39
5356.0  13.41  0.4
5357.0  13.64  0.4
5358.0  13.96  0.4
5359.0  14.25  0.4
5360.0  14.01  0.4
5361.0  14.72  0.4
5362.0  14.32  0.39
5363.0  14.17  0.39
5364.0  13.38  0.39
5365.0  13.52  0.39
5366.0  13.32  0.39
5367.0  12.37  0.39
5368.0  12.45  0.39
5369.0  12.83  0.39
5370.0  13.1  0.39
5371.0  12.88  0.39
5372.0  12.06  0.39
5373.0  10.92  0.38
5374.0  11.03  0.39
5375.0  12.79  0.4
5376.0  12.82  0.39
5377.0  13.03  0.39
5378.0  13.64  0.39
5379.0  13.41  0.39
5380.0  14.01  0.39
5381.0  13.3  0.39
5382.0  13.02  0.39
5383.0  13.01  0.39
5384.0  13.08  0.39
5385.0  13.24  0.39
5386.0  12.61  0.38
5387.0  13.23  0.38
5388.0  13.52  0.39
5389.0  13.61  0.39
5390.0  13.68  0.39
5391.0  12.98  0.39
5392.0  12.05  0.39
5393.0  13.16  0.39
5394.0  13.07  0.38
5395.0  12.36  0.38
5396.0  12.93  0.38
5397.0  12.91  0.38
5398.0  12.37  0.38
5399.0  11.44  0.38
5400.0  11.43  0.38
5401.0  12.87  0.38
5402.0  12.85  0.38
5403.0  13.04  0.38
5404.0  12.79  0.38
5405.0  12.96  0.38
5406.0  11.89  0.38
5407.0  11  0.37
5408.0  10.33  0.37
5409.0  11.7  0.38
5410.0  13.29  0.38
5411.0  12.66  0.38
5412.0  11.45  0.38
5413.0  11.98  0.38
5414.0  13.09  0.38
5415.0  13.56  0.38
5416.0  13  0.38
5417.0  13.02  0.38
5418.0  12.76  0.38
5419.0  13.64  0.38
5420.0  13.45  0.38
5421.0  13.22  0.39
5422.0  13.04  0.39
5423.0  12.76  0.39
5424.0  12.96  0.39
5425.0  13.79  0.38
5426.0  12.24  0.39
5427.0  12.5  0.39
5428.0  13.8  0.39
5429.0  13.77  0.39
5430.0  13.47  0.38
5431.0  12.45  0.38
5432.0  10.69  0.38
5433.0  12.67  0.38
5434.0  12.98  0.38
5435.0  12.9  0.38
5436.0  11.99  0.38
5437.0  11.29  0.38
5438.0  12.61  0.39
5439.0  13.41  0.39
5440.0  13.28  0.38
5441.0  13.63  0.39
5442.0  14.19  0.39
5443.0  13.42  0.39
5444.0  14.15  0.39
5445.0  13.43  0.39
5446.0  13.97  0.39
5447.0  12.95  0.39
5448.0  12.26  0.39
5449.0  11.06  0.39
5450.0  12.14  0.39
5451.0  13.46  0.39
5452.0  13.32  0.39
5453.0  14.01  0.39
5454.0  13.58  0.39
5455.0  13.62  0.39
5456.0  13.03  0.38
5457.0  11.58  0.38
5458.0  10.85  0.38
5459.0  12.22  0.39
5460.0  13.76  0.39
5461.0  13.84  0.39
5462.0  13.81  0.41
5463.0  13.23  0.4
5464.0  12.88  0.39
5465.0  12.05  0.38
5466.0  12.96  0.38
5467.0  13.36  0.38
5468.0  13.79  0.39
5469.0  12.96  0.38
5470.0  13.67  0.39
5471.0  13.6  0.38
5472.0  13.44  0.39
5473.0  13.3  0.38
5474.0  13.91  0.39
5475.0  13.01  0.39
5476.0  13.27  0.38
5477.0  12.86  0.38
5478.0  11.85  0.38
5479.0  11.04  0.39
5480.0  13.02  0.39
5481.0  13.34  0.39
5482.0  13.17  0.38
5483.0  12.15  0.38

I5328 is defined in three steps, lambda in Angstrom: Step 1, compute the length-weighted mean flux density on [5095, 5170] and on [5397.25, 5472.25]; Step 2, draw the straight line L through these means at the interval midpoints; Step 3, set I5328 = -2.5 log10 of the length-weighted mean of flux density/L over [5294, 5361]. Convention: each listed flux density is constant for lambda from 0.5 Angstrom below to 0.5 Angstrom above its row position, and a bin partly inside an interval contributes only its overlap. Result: -0.05 mag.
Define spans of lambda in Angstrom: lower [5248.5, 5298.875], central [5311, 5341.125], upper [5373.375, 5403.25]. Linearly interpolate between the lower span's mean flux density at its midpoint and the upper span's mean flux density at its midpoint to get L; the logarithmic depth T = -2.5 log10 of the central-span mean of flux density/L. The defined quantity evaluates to -0.02 mag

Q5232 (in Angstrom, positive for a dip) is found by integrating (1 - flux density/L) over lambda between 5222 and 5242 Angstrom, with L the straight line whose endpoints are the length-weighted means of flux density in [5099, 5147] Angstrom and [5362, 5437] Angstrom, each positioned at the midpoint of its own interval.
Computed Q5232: -0.6 Angstrom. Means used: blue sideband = 12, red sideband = 12.8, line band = 12.7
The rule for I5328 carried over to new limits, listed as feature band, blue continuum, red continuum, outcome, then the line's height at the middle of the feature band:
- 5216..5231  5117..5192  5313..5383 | -0.07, 11.7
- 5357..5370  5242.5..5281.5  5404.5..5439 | -0.09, 12.6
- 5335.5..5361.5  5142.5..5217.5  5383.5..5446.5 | -0.08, 12.3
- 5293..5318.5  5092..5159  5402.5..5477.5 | -0.07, 12.6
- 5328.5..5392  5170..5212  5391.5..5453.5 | -0.08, 12.1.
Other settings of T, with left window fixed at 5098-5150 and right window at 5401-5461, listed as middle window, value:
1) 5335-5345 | -0.04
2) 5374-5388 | -0.04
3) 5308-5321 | -0.10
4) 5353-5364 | -0.10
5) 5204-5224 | 0.02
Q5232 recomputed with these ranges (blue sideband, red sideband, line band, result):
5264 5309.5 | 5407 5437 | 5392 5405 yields 0.1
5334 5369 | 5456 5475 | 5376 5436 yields 1.7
